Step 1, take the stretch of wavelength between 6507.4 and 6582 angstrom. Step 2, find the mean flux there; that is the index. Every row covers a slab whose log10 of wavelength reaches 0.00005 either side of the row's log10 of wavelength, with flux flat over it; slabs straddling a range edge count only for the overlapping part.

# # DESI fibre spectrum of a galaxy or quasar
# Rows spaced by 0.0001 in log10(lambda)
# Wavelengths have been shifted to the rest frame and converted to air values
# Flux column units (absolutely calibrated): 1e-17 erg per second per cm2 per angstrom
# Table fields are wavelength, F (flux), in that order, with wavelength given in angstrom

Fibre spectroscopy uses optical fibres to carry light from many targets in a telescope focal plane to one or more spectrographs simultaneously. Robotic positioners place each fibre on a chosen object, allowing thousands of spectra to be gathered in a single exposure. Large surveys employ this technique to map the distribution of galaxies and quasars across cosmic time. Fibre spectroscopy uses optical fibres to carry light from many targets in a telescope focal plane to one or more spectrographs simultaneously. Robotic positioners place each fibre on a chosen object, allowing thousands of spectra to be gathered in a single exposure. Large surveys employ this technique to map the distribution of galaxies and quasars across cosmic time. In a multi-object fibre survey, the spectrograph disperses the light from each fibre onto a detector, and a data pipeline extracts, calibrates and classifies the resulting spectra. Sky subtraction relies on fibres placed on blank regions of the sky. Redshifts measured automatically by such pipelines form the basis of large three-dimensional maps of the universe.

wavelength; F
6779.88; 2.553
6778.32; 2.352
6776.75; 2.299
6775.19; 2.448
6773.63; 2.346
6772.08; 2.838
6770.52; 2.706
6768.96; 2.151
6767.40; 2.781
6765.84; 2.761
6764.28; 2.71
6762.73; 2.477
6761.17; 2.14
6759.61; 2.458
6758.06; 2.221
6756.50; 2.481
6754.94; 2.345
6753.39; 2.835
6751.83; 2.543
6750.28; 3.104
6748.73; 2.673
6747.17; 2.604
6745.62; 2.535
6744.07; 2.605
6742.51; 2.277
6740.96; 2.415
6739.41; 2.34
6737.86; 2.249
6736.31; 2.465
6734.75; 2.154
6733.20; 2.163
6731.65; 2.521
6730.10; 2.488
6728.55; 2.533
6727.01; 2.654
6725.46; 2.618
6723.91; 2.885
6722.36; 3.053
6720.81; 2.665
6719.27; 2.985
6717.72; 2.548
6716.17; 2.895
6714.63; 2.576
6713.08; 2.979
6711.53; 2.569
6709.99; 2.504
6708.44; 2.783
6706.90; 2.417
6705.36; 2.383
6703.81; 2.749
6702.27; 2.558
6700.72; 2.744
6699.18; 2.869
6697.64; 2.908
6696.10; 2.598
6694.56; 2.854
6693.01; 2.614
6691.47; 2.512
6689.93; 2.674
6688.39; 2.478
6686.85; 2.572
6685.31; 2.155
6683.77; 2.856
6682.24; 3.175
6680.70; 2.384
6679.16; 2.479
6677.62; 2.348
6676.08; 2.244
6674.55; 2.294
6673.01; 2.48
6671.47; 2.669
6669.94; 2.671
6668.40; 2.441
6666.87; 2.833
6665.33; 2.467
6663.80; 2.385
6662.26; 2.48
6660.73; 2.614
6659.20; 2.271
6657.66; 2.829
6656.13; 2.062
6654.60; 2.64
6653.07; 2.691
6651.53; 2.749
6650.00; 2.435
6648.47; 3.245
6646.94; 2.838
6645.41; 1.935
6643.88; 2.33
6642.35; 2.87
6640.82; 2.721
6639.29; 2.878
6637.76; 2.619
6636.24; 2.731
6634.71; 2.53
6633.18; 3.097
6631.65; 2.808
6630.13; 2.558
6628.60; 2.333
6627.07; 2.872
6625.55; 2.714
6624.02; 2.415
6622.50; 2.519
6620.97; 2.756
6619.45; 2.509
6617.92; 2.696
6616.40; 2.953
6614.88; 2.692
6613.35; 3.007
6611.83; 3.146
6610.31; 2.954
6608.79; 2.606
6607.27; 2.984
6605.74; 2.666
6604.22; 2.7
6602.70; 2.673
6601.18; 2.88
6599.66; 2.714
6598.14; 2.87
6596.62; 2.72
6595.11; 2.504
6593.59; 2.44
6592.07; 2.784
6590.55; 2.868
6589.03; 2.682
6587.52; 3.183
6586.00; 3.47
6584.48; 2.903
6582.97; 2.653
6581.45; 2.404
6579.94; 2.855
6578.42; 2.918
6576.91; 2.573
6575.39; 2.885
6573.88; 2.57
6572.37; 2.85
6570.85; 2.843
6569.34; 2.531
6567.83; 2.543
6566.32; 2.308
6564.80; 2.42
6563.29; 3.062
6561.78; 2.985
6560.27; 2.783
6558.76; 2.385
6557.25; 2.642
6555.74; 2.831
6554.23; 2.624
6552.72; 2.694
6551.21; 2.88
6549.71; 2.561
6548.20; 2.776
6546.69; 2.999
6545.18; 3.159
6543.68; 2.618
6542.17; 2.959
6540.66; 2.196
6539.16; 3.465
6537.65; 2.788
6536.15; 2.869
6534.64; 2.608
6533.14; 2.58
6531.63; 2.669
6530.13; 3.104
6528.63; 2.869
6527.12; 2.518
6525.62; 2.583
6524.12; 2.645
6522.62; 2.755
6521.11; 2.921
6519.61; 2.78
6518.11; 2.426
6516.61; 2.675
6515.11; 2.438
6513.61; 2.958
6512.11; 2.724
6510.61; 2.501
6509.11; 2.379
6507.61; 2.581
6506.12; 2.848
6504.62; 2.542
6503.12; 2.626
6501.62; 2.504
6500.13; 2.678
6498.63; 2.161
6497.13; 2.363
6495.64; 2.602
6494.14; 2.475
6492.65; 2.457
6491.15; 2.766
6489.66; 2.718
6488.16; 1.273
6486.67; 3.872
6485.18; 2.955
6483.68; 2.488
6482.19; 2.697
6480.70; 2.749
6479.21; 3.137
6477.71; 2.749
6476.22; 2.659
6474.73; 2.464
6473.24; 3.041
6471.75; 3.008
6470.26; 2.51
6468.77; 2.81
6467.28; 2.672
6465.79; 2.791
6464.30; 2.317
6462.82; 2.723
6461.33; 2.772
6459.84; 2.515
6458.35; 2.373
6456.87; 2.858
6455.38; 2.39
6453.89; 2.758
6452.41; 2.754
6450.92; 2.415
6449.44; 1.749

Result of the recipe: 2.72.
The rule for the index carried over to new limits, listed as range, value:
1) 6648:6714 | 2.59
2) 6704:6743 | 2.57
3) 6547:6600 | 2.74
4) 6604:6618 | 2.85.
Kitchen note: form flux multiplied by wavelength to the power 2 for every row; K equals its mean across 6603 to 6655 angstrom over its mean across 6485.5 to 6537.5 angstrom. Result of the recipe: 1.07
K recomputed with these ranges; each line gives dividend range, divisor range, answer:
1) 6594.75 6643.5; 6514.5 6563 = 1.02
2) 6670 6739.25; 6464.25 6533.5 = 1.04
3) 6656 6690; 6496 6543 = 0.99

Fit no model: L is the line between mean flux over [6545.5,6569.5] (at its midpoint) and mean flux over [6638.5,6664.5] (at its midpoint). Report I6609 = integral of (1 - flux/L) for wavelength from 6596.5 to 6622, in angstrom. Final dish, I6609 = -1.5 angstrom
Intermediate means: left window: 2.7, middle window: 2.79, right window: 2.59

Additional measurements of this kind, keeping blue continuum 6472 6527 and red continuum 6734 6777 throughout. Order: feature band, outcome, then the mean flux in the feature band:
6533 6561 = -1.5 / 2.76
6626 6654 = -1.2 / 2.68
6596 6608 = -0.9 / 2.77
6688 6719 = -1.7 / 2.67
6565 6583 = -0.3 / 2.65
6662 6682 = 0.4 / 2.49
